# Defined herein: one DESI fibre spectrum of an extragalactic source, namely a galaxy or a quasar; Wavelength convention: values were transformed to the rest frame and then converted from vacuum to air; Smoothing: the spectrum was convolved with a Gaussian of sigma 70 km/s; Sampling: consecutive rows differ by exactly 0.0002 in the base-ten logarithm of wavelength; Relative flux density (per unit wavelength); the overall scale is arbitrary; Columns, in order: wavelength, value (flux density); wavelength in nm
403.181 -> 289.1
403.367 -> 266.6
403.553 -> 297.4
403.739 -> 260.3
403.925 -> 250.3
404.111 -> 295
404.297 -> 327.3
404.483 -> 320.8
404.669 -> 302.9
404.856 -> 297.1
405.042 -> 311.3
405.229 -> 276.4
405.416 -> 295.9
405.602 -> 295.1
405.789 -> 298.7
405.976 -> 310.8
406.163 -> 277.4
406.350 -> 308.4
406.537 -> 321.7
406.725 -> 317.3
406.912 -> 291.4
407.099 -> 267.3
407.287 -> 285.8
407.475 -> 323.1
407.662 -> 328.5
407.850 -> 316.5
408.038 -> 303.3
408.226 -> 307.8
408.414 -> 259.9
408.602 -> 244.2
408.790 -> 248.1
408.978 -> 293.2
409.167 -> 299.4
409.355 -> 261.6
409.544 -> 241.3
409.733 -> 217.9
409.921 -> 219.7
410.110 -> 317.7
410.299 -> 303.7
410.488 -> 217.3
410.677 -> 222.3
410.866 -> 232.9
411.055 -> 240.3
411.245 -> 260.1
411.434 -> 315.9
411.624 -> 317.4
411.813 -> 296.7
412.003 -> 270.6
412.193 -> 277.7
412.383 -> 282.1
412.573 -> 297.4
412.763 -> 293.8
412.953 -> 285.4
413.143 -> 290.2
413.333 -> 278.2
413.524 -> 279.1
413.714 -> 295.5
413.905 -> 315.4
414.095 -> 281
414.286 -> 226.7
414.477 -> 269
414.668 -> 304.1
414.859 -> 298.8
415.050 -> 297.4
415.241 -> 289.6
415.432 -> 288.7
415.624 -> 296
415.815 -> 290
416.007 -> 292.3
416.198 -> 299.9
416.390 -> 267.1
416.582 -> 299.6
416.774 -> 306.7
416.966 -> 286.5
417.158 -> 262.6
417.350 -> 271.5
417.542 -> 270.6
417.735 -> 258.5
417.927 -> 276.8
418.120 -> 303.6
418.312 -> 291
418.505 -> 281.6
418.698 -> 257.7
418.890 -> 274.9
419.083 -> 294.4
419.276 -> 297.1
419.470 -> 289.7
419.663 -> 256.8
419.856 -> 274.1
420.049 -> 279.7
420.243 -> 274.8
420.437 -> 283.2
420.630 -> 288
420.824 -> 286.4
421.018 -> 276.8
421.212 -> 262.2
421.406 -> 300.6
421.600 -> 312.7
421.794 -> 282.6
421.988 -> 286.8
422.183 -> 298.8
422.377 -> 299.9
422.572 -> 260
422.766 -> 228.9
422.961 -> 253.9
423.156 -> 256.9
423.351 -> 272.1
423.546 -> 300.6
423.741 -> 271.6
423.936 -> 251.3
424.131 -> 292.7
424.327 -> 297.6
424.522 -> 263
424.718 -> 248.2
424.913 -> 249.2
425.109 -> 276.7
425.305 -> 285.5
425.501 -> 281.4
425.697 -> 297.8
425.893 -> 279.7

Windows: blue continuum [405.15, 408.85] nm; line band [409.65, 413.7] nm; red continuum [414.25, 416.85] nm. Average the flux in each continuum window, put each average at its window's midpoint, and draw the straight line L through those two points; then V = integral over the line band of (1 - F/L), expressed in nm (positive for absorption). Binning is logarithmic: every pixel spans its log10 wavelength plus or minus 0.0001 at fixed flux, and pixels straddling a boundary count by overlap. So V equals 0.26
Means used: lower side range 294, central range 273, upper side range 289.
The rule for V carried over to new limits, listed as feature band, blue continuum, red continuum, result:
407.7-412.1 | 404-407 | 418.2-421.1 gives 0.37 nm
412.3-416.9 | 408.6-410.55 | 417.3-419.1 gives -0.30 nm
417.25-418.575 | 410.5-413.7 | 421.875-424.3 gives -0.02 nm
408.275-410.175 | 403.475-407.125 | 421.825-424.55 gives 0.20 nm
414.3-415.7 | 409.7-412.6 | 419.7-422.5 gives -0.07 nm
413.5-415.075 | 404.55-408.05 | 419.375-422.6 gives 0.04 nm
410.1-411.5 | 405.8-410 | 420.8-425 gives 0.11 nm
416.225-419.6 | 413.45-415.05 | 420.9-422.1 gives 0.05 nm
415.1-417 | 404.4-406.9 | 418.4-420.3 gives -0.05 nm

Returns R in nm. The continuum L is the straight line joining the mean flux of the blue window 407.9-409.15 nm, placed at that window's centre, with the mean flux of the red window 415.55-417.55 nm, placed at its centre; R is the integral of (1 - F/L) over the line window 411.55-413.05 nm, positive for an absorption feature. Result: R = -0.04 nm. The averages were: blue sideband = 279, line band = 290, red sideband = 286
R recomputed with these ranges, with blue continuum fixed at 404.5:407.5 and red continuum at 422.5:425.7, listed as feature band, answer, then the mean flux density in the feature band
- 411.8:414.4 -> 0.04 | 283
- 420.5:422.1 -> -0.08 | 287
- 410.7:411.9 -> 0.07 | 274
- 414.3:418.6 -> -0.06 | 285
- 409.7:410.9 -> 0.17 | 250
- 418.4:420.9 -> -0.03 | 280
